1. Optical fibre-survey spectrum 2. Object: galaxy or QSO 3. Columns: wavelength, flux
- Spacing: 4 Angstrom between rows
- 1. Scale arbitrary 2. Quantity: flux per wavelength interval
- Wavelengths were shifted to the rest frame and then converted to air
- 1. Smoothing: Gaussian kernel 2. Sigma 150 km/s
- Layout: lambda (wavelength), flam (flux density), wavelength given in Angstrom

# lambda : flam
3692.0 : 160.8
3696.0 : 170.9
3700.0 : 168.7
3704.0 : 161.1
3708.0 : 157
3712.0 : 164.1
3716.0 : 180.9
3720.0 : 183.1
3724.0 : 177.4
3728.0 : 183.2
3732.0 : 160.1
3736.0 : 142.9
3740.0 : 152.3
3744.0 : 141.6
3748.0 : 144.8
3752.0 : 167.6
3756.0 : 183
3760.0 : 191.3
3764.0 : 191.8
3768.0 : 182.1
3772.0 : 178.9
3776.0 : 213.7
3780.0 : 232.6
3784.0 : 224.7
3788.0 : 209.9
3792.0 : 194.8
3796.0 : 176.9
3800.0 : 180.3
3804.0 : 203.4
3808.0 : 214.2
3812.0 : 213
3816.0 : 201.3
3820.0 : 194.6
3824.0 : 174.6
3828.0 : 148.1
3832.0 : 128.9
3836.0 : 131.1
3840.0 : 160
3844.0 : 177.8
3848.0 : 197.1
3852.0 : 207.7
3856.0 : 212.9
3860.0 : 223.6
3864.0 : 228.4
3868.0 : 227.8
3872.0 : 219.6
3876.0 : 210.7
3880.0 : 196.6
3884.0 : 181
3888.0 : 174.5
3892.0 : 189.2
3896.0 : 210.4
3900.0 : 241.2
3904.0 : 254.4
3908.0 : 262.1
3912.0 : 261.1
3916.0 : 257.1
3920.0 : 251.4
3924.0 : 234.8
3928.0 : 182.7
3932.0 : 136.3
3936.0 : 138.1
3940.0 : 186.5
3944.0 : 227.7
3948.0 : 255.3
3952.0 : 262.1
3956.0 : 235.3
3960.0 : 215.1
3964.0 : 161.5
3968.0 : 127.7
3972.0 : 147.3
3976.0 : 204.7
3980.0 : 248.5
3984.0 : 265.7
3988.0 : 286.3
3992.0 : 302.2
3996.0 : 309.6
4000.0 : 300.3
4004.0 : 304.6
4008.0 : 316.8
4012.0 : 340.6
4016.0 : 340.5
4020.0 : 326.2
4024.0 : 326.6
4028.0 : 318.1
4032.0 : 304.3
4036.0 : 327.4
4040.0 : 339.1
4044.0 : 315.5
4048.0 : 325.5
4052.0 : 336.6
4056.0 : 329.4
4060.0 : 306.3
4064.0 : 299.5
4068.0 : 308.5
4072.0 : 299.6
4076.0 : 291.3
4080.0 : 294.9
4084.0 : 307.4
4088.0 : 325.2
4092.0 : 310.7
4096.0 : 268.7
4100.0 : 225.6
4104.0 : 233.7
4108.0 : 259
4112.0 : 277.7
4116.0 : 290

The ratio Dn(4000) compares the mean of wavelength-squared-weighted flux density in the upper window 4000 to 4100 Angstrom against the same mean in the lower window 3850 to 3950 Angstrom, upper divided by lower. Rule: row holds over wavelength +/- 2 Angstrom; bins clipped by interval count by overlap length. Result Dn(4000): 1.6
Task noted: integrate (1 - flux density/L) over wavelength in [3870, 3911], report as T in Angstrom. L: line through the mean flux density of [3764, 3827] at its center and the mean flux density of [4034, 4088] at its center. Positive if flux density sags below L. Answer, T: 4.31 Angstrom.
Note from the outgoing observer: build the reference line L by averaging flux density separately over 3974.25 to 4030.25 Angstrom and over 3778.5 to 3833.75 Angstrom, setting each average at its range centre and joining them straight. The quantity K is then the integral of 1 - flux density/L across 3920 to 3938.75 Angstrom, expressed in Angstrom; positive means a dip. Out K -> 5.6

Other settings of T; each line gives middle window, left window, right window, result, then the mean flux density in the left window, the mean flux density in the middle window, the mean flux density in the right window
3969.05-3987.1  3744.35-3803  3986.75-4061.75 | 4.9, 190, 216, 319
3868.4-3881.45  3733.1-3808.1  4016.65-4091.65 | 1.2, 185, 212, 316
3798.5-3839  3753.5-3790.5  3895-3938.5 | 5.5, 200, 178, 221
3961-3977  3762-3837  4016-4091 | 6.6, 190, 161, 316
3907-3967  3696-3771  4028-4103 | 8.7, 169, 216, 306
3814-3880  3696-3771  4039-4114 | 6.6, 169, 190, 297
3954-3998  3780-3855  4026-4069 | 8.2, 187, 228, 319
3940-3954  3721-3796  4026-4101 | 1.1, 182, 240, 308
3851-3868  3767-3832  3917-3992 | -1.6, 195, 220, 212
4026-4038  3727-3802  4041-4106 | -1.4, 182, 317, 299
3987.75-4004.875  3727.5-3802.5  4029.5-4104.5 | -1.6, 182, 302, 304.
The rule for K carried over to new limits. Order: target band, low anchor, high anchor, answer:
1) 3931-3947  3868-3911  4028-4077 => 4.4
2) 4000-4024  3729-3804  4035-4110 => -4.1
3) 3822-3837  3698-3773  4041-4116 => 4.2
